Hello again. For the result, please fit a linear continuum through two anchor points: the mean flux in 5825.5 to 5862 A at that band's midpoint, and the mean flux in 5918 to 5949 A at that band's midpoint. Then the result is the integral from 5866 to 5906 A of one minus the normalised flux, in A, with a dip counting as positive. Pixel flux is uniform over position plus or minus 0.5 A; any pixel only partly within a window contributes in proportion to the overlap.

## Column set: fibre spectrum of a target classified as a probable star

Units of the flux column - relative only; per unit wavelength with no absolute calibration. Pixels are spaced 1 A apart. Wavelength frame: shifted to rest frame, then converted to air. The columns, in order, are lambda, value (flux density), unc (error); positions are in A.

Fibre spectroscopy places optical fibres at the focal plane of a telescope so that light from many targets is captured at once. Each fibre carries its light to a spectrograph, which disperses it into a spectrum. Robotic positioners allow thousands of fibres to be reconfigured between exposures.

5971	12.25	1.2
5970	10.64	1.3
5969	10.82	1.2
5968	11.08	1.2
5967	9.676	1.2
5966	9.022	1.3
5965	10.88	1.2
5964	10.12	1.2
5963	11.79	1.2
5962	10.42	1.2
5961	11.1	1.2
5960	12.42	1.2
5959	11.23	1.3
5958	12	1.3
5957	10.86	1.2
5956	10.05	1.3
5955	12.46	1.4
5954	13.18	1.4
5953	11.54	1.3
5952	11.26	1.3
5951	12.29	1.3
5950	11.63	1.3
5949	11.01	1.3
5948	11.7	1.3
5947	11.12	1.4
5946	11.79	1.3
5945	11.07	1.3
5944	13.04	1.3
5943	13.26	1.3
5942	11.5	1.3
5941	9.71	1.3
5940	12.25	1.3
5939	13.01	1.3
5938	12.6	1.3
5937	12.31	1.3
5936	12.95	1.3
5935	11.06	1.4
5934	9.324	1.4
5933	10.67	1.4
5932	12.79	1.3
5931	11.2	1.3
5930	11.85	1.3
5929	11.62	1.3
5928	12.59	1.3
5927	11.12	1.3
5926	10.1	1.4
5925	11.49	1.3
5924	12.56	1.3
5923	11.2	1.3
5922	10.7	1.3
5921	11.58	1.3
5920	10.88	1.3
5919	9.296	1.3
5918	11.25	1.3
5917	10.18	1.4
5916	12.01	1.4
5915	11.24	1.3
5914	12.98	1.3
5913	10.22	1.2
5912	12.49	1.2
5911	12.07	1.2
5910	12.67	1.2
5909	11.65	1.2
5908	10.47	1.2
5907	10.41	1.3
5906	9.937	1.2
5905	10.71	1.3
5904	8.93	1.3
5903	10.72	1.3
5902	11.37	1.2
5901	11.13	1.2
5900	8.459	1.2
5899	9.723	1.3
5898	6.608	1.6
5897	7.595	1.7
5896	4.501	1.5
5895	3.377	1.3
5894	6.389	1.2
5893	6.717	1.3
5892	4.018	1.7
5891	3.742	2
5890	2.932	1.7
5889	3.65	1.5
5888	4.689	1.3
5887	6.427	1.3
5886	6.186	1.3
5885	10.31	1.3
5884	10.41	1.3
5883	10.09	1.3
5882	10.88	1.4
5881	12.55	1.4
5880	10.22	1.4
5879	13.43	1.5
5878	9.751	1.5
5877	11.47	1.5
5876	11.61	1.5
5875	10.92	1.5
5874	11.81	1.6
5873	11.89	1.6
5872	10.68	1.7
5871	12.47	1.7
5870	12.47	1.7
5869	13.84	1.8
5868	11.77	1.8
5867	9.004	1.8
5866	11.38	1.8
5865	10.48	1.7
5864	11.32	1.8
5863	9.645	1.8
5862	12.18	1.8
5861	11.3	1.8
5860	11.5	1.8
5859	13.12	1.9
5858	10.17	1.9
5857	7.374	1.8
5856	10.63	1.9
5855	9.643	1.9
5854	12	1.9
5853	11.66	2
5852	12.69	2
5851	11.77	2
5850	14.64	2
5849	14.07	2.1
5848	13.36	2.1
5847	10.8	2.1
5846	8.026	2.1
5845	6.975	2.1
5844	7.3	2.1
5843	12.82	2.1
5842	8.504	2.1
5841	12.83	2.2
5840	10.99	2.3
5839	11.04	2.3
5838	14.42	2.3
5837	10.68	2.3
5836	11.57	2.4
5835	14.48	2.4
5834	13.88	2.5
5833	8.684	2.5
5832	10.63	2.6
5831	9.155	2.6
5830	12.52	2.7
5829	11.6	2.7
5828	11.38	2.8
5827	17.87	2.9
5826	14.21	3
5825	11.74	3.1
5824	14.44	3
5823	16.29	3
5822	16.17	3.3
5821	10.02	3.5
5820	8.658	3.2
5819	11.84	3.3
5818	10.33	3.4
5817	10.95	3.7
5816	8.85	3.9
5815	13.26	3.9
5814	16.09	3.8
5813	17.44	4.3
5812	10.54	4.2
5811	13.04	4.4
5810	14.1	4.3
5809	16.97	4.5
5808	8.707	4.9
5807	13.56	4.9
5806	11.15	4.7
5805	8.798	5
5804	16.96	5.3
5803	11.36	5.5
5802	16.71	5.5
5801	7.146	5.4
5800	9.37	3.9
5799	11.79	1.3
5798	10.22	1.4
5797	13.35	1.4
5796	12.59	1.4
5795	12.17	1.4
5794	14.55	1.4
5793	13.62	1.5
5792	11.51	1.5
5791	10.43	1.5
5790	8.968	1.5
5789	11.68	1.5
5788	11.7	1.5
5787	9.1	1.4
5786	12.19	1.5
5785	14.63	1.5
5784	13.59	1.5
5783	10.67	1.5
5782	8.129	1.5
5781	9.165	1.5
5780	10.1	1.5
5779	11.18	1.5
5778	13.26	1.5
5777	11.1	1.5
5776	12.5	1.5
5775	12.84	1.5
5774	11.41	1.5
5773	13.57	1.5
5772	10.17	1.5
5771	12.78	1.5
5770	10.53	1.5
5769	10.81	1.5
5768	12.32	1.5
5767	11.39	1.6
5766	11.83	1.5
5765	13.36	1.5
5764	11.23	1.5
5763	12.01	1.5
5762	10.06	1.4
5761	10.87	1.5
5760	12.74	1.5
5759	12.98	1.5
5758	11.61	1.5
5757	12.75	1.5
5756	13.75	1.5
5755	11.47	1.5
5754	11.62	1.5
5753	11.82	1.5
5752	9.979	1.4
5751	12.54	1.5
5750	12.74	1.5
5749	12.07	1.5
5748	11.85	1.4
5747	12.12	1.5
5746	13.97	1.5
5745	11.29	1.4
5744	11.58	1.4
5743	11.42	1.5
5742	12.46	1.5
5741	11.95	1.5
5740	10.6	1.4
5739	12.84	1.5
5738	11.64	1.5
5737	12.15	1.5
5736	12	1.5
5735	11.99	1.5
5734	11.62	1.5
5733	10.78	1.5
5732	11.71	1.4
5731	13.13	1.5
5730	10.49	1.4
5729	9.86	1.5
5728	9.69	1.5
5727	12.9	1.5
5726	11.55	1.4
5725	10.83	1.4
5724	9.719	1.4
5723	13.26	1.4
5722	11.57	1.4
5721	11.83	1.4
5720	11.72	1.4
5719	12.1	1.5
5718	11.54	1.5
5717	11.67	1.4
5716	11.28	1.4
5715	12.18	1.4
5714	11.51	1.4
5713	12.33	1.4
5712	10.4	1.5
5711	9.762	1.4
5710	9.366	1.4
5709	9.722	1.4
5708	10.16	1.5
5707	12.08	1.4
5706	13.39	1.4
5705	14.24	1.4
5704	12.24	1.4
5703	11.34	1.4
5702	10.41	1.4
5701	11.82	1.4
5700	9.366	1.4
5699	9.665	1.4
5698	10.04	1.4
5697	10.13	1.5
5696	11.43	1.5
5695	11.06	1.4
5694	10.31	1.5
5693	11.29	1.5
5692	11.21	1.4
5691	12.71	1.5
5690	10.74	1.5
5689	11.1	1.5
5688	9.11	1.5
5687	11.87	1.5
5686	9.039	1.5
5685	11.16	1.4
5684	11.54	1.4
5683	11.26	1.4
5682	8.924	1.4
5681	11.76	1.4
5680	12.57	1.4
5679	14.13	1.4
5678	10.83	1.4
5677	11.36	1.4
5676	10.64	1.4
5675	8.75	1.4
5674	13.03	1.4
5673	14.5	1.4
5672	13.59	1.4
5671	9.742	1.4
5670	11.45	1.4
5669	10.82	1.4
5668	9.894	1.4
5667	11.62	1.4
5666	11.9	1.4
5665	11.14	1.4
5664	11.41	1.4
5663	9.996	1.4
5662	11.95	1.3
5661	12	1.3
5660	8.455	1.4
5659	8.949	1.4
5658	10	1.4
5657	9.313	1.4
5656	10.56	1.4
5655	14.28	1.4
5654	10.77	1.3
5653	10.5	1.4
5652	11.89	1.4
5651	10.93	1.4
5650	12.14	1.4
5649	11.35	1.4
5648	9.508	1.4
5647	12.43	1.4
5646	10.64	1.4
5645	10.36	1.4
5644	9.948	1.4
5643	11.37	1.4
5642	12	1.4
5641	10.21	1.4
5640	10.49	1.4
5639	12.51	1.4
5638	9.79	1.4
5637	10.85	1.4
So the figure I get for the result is 8.4 A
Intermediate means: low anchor 11.5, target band 9.1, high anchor 11.5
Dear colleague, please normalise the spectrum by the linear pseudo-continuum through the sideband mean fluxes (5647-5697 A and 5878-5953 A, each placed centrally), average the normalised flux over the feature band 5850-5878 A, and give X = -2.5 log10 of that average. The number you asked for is -0.09 mag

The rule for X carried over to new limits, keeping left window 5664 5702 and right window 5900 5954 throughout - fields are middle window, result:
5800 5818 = -0.12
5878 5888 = 0.16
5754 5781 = -0.06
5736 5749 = -0.08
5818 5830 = -0.15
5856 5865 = 0.05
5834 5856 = -0.02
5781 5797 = -0.04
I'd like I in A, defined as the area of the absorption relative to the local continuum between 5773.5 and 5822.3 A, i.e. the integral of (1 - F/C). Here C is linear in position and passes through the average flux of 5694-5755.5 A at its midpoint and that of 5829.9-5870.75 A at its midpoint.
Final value -2.5 A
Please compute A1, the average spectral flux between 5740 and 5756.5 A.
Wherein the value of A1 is 12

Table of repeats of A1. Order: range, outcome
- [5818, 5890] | 11.1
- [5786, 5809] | 11.7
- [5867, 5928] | 9.86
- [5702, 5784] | 11.6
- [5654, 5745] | 11.3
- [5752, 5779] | 11.9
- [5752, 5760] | 12.2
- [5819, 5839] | 12.5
